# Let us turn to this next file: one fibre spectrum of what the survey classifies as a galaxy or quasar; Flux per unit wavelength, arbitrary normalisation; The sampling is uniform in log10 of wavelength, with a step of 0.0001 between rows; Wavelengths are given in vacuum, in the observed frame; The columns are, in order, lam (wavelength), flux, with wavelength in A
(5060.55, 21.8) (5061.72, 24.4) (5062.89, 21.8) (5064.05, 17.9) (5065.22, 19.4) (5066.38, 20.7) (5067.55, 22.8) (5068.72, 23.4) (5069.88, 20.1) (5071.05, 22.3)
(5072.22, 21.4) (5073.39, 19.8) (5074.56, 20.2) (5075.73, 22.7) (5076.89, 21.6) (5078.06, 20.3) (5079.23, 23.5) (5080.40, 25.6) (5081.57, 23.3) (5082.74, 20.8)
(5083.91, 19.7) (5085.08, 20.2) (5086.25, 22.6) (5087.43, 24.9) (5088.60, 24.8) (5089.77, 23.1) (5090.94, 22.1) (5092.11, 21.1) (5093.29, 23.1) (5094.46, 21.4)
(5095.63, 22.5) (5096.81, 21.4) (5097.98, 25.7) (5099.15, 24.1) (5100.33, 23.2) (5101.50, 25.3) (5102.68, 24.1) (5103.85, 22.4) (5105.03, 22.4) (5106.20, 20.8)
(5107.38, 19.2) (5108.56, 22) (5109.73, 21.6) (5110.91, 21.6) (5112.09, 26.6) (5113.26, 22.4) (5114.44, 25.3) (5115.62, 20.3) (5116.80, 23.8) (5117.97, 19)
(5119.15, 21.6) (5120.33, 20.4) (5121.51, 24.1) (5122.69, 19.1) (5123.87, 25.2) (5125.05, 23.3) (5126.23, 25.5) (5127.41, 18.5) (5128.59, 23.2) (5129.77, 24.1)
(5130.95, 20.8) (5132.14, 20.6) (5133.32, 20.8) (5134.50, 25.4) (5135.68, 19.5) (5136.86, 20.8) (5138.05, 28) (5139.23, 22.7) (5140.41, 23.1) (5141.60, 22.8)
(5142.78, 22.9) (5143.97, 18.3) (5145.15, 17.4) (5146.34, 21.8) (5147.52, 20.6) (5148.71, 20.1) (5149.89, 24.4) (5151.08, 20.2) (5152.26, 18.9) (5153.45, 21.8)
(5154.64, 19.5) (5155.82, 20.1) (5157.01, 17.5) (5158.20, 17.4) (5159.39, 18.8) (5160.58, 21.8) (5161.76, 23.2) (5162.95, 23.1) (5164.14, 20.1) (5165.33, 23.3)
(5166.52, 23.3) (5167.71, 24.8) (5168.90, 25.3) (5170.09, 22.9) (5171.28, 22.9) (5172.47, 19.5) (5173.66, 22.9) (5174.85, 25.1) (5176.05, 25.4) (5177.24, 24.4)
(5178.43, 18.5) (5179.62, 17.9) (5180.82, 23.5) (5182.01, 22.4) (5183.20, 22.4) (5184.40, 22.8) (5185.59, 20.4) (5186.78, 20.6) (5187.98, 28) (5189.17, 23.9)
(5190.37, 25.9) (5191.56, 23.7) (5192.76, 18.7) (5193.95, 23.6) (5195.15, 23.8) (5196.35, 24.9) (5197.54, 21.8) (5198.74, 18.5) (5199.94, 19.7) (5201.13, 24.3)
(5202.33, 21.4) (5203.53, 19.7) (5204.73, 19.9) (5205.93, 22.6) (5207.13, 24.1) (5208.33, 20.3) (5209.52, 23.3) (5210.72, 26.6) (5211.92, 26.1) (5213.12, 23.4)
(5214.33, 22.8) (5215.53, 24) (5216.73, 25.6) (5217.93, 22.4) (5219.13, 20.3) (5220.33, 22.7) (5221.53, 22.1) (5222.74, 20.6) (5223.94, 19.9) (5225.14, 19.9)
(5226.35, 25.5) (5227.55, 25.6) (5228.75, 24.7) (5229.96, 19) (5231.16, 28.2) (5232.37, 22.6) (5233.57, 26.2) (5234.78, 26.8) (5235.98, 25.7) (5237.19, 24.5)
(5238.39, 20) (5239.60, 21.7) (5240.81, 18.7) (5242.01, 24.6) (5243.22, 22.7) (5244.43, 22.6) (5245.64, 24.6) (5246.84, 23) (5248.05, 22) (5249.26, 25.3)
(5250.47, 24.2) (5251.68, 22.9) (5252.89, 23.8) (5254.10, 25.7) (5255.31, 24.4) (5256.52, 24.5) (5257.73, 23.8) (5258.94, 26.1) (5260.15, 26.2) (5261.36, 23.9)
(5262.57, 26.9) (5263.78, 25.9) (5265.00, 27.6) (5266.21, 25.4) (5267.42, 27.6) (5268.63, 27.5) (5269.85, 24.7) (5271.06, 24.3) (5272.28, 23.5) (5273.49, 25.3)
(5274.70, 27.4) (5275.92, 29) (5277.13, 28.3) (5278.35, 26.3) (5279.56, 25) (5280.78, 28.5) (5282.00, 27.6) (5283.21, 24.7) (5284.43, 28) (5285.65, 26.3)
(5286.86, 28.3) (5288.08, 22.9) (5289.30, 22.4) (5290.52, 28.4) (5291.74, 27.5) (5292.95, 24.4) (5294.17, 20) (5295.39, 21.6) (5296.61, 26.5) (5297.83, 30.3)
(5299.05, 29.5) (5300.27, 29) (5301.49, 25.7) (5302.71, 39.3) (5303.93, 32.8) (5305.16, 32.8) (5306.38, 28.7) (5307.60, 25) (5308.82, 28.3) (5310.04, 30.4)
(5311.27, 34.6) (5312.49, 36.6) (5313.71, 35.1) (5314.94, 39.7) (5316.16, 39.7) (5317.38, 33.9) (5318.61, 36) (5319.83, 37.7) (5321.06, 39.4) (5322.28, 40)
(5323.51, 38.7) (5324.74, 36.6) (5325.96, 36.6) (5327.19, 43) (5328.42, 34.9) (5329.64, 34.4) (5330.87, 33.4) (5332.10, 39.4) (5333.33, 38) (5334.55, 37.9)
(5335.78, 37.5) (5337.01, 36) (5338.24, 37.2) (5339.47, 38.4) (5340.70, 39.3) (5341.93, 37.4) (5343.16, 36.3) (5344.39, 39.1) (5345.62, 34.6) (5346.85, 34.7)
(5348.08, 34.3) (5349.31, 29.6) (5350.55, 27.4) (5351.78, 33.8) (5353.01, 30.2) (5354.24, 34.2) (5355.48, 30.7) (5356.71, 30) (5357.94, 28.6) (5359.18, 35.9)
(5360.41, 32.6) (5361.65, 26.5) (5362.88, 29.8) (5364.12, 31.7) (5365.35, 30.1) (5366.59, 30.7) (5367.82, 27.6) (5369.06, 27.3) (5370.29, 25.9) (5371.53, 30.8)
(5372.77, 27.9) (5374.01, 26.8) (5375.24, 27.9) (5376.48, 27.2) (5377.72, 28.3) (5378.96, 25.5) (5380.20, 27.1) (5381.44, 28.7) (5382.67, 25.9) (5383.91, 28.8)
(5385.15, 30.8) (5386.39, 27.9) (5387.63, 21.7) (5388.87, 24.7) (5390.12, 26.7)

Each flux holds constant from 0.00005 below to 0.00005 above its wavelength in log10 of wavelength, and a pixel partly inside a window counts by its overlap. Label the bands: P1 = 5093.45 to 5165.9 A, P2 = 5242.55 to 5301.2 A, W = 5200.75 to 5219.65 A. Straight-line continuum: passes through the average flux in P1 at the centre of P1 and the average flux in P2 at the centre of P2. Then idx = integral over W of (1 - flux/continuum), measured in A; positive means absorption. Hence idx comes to 0.8 A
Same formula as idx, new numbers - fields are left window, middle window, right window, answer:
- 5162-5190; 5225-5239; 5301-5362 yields 1.5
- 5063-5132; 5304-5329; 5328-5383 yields -3.9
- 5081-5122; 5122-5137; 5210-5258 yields 0.4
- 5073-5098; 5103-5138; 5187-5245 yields 0.4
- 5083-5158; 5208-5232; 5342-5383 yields 2.1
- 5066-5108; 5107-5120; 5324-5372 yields 0.7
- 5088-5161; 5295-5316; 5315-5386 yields -0.2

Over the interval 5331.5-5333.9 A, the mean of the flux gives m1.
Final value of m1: 38.7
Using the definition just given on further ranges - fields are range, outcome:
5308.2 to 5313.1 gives 32.5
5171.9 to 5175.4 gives 22.5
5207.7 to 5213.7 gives 24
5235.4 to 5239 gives 23.4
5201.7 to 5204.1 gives 20.6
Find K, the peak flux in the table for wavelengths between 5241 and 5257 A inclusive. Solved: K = 25.7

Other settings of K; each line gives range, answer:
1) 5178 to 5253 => 28.2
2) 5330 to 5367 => 39.4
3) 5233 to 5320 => 39.7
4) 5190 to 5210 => 25.9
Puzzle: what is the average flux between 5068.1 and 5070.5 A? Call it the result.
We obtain 21.8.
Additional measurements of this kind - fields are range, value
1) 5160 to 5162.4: 22.6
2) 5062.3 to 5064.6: 19.9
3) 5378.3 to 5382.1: 27.1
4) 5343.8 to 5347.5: 36.1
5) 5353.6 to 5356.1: 32.4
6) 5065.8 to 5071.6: 21.9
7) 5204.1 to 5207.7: 22.1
